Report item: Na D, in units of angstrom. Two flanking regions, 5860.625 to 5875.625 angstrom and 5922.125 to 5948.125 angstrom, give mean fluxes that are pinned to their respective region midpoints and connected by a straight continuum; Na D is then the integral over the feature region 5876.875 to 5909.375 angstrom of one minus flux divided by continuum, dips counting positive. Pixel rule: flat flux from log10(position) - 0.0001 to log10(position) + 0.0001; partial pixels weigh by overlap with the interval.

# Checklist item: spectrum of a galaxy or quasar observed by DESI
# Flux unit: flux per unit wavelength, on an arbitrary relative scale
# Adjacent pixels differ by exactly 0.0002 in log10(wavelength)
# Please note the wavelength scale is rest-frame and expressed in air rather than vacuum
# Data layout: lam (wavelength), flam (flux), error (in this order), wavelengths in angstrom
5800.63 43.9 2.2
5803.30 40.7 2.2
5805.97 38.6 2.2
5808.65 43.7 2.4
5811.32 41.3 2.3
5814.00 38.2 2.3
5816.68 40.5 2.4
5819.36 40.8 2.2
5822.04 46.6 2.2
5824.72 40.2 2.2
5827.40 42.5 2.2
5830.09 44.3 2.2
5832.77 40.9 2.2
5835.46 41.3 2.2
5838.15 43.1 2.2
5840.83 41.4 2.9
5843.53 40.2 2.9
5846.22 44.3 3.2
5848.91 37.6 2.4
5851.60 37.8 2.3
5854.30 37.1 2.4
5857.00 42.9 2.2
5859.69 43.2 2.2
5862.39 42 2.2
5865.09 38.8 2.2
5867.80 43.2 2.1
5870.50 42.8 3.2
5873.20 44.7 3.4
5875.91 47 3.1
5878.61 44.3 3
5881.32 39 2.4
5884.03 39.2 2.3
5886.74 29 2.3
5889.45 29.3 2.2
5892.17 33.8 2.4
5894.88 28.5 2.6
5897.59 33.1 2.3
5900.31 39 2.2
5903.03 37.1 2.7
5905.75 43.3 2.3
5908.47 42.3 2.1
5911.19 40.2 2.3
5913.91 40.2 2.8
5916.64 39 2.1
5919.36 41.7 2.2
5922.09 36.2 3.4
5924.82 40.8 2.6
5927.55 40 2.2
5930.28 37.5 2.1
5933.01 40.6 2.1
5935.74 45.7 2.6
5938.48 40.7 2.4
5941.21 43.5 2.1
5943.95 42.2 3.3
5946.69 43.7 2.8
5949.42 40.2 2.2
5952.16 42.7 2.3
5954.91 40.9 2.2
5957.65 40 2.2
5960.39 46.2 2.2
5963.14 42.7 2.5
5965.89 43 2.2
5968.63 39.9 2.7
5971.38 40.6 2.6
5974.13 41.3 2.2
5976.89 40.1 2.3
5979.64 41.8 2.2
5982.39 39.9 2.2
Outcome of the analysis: 4.34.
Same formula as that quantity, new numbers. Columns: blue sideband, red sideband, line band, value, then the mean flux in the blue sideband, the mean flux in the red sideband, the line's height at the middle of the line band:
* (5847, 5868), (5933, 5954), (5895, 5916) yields 1.4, 40.3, 42.5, 41.5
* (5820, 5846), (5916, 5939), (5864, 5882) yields -0.7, 42.3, 40.3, 41.5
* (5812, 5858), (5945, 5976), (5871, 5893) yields 1.5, 41.1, 41.9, 41.4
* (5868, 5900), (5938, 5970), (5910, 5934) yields 0.3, 37.6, 42.2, 40.1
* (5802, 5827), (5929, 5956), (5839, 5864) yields 0.4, 41.2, 41.8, 41.4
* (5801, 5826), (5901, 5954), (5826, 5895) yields 1.7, 41.3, 40.9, 41.1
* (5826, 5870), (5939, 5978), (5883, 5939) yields 5.0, 41.3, 41.9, 41.7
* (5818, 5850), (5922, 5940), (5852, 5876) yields -0.3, 42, 40.5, 41.5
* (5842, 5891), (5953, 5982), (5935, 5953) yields -0.6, 40.1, 41.6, 41.3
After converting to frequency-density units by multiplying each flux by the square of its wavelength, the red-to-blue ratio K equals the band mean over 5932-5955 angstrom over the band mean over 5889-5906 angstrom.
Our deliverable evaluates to 1.24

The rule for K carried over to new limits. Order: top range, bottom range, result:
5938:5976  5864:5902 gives 1.13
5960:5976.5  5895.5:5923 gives 1.10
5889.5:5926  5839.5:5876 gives 0.93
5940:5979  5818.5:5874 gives 1.04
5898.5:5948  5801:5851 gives 1.01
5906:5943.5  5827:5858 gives 1.02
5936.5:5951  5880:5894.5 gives 1.28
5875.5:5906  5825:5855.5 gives 0.90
